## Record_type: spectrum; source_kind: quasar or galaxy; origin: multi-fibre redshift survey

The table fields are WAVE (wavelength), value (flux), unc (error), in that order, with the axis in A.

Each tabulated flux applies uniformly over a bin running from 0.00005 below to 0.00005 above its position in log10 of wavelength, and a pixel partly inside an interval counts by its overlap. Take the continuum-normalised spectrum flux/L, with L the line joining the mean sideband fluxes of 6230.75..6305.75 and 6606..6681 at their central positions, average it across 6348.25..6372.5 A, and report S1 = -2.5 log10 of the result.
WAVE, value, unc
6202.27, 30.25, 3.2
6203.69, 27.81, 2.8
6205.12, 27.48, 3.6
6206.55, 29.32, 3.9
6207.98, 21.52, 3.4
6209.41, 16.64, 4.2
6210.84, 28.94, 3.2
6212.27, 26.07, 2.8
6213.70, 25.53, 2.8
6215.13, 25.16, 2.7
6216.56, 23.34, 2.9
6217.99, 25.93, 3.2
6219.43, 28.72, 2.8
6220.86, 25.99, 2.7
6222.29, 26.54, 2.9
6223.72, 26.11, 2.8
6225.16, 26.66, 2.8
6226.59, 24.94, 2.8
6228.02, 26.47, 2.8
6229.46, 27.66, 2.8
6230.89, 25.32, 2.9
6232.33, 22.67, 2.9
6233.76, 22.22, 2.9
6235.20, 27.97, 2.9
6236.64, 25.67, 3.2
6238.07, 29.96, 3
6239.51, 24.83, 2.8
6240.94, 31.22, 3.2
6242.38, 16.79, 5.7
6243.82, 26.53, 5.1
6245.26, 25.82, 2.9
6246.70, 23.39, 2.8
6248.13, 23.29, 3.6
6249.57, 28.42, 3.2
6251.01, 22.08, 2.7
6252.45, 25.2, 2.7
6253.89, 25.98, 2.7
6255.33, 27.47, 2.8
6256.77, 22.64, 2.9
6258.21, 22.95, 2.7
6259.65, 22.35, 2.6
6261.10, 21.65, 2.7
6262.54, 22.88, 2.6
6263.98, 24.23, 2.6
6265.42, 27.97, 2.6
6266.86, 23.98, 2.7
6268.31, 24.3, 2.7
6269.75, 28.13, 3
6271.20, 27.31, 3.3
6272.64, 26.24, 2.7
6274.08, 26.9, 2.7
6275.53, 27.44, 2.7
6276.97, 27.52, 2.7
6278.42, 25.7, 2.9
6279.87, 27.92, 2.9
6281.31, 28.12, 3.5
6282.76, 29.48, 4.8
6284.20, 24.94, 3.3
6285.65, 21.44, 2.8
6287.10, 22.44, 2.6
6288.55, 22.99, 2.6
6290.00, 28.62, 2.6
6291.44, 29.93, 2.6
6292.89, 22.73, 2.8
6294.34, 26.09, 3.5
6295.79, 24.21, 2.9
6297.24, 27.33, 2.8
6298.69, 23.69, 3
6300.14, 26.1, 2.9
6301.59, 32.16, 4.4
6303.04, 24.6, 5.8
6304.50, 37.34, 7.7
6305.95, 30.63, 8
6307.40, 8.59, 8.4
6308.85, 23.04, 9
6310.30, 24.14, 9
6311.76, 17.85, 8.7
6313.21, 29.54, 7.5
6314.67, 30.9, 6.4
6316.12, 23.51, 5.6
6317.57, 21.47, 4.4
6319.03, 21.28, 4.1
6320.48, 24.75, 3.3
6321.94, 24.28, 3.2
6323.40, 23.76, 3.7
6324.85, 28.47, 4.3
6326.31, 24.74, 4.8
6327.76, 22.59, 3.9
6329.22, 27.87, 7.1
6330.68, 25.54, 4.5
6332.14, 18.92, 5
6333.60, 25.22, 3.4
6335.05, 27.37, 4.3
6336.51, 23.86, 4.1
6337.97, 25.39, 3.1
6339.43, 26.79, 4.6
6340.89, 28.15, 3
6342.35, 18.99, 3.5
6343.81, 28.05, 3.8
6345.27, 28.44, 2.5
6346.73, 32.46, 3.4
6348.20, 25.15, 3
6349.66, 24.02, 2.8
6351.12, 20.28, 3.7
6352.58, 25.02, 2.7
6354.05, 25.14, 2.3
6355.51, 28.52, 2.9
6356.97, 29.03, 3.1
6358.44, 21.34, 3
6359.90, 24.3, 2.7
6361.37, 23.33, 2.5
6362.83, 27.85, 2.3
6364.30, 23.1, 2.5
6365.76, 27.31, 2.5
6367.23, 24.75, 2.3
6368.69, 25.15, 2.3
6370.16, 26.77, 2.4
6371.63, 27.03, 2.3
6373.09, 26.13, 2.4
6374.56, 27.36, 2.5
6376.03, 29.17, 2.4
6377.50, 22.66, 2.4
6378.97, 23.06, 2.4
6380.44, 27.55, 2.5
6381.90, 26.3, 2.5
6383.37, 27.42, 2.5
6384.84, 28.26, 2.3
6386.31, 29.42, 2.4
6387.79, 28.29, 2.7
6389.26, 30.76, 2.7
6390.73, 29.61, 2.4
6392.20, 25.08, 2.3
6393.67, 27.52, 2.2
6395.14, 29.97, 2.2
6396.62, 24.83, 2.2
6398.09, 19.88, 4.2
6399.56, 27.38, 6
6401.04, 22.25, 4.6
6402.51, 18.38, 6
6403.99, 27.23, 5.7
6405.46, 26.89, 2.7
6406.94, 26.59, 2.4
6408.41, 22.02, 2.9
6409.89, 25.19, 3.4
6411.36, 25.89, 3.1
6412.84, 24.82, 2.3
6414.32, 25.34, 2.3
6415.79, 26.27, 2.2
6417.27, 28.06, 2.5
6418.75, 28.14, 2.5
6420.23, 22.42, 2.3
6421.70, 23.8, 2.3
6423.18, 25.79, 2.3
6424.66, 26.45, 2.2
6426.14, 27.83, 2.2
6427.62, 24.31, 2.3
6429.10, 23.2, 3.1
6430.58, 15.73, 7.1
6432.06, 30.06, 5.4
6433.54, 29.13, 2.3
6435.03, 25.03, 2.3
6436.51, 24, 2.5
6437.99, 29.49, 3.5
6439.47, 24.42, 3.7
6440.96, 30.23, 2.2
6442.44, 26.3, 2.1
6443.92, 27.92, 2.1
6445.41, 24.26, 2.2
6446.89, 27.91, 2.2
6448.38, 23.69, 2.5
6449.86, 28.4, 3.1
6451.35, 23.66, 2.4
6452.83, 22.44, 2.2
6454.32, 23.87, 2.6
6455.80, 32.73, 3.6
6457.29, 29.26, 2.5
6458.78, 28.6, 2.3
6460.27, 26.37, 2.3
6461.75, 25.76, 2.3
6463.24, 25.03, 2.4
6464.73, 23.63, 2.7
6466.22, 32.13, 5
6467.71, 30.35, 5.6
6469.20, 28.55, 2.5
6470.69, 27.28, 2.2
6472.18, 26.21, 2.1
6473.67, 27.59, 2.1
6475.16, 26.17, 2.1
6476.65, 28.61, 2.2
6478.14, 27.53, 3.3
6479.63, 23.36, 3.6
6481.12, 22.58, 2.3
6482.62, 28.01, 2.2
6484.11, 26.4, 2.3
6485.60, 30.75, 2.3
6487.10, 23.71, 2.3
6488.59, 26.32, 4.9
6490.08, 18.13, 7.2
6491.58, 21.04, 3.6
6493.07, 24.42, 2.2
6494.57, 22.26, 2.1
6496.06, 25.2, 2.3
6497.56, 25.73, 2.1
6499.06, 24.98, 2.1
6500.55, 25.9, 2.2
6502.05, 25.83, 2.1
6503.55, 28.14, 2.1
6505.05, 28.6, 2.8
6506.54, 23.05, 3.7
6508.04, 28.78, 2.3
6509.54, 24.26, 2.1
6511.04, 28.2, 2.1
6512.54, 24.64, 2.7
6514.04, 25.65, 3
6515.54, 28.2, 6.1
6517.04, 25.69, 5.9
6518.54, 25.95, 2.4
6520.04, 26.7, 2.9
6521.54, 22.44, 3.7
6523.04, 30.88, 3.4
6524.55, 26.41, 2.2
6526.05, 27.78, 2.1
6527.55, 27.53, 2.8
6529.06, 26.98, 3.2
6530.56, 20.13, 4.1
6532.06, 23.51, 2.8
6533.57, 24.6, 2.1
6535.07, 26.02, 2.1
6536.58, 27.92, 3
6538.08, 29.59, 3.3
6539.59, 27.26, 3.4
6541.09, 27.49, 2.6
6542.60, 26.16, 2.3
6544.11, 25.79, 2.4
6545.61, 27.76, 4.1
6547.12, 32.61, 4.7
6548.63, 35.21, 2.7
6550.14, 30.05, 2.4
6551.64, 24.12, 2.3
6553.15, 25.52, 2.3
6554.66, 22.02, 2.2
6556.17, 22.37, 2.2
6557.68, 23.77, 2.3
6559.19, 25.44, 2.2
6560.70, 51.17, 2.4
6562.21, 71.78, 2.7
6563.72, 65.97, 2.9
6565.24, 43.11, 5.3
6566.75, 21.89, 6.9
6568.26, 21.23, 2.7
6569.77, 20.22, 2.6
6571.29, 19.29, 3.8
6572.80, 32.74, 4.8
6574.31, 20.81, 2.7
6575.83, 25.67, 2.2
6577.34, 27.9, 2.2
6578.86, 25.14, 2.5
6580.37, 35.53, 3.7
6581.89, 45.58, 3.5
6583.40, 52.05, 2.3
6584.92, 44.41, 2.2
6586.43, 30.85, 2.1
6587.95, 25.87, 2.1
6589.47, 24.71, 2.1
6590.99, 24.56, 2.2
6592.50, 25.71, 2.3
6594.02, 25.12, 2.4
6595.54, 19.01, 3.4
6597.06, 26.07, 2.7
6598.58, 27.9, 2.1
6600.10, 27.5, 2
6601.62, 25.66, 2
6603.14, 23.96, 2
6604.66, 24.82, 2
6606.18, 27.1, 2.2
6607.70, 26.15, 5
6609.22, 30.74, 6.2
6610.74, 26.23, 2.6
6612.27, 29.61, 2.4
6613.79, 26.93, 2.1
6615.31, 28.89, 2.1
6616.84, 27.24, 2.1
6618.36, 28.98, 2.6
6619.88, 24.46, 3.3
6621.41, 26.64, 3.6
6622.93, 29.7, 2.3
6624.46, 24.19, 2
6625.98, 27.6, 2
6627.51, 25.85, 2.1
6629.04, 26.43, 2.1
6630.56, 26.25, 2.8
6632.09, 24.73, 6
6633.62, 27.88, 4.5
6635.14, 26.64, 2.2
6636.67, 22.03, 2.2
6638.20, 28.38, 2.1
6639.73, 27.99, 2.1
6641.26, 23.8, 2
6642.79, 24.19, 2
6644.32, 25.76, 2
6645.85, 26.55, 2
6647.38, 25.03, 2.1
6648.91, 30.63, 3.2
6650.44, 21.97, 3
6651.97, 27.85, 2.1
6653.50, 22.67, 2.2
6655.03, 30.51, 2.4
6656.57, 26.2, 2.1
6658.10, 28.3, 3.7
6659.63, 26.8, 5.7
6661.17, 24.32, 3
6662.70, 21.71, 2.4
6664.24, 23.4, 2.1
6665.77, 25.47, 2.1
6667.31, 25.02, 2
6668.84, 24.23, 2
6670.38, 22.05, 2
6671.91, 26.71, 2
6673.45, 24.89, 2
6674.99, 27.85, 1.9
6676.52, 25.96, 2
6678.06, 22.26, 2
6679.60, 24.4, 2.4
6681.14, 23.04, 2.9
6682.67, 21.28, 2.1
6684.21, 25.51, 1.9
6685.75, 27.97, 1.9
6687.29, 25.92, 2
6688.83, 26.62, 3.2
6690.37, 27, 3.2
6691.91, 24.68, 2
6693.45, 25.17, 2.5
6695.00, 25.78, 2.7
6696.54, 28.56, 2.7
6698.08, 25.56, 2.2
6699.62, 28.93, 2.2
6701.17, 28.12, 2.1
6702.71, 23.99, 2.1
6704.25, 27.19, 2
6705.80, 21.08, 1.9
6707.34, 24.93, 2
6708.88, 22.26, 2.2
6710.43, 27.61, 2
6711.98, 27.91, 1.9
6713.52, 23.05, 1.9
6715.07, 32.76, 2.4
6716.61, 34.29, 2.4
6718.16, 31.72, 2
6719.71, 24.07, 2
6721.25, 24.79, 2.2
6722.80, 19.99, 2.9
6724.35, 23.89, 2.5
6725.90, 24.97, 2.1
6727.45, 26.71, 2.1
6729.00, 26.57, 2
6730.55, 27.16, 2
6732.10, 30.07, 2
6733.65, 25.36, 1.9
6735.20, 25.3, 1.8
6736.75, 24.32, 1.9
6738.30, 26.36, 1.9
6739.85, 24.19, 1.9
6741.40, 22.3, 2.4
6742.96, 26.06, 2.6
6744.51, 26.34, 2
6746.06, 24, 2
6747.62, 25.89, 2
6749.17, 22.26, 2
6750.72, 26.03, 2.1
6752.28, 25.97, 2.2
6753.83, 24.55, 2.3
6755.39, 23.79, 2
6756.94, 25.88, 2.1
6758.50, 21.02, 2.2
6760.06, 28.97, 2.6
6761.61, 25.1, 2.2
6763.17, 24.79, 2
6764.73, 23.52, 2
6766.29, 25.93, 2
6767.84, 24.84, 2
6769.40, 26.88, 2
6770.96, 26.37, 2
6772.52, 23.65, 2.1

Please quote 0.027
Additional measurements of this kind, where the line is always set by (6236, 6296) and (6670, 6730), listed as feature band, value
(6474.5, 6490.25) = -0.01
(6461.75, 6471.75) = -0.08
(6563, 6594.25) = -0.22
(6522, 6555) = -0.06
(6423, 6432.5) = 0.05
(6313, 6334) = 0.03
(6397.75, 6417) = 0.04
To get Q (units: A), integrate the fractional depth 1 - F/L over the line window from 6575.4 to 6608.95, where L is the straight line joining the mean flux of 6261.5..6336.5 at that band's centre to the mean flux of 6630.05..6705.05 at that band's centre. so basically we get -4.7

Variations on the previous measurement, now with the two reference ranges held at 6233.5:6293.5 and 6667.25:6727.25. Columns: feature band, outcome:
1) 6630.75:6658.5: -0.5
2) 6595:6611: -0.2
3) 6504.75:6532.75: -0.5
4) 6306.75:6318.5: 1.4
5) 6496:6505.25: -0.3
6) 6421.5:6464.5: -0.8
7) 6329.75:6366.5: 0.2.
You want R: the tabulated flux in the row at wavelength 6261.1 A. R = 21.65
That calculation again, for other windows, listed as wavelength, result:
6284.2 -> 24.94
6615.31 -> 28.89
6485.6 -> 30.75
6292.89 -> 22.73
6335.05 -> 27.37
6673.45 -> 24.89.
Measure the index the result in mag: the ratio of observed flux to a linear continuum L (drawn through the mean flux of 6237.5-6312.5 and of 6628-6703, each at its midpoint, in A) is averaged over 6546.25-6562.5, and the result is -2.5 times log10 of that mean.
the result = -0.242 mag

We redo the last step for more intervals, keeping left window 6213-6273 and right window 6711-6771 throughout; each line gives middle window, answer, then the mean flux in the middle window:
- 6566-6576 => 0.12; 23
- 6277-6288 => -0.02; 25.8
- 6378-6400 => -0.06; 27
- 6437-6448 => -0.06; 27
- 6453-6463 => -0.08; 27.3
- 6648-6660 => -0.05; 26.9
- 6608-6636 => -0.06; 27.1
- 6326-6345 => 0.02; 25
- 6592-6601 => 0.02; 25.2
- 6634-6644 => 0.00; 25.6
